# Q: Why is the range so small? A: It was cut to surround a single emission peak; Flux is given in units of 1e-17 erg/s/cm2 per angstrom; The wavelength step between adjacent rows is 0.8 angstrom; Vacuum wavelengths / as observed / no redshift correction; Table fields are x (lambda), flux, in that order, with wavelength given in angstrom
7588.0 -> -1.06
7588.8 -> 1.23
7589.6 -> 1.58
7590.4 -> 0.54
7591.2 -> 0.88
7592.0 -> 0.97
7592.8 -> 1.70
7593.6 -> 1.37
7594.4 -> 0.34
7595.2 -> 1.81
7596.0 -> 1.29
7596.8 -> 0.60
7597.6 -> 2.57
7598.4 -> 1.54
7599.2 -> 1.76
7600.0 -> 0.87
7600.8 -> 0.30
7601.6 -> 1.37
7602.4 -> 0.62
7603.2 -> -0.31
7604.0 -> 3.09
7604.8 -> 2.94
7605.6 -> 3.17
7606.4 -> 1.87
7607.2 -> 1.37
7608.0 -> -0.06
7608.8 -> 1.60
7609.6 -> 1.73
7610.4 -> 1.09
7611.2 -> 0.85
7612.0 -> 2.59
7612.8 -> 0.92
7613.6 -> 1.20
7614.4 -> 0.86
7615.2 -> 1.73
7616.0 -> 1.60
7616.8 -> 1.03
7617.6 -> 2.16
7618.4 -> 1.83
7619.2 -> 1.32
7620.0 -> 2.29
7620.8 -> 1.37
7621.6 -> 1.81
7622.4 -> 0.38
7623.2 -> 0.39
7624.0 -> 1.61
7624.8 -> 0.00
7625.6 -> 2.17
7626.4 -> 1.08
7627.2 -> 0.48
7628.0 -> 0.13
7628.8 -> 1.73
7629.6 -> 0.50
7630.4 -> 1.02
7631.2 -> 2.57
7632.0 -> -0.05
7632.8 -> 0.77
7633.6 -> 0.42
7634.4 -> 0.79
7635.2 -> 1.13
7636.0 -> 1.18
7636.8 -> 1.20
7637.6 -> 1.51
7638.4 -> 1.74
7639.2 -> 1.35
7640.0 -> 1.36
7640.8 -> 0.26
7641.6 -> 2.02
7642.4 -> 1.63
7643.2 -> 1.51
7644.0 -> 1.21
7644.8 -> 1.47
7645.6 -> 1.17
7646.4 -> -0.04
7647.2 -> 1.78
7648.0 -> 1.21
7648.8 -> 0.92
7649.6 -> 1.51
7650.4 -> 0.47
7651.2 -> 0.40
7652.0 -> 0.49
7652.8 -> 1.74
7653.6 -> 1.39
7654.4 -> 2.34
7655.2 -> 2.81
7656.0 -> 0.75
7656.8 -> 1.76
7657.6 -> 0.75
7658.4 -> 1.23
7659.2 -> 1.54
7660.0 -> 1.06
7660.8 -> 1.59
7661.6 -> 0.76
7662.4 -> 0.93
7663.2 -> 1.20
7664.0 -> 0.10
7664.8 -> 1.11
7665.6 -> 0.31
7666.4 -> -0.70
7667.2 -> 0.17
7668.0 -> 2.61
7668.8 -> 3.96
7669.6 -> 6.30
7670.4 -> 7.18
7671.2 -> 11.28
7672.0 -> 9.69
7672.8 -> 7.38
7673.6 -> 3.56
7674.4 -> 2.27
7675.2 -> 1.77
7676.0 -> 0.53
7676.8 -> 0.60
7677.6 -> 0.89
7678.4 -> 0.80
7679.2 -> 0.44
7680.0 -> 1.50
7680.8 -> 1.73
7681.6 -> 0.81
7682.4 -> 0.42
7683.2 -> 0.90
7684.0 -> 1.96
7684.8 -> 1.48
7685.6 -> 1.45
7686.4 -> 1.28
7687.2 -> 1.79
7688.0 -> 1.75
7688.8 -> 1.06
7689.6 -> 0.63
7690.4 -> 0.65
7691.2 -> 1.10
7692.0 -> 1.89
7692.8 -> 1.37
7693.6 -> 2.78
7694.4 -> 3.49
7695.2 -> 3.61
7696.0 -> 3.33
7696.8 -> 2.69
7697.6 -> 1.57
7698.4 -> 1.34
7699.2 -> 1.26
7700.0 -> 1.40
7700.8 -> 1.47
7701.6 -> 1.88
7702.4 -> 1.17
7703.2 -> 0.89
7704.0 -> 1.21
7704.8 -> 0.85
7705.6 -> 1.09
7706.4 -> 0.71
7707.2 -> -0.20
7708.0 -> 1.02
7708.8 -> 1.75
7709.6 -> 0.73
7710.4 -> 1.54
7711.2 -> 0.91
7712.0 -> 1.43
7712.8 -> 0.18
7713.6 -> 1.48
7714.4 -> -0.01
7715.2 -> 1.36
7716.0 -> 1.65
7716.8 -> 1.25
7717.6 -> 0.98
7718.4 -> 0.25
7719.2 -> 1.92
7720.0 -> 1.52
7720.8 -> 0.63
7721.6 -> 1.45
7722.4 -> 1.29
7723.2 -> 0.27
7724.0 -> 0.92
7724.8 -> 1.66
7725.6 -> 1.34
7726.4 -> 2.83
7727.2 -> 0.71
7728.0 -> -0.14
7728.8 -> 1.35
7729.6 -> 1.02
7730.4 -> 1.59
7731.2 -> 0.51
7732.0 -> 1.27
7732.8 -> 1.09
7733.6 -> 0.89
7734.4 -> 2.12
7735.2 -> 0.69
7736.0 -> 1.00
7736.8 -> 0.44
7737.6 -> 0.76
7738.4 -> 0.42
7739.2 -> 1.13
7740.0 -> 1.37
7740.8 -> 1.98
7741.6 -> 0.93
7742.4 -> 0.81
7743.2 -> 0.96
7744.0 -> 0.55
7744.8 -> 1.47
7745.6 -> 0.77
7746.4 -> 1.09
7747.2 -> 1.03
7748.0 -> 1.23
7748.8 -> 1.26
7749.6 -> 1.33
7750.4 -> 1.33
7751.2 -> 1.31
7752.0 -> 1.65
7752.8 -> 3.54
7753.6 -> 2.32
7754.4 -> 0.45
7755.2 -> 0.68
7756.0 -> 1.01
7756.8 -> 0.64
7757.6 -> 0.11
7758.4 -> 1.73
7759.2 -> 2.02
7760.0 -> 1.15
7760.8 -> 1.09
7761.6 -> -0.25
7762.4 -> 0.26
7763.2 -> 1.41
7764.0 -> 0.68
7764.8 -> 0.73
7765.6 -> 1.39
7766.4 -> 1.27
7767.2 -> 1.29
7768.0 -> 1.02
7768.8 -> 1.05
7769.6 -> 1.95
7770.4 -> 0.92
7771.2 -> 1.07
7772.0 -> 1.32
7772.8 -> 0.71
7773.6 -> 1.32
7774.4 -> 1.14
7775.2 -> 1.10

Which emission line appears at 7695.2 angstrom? [N II]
